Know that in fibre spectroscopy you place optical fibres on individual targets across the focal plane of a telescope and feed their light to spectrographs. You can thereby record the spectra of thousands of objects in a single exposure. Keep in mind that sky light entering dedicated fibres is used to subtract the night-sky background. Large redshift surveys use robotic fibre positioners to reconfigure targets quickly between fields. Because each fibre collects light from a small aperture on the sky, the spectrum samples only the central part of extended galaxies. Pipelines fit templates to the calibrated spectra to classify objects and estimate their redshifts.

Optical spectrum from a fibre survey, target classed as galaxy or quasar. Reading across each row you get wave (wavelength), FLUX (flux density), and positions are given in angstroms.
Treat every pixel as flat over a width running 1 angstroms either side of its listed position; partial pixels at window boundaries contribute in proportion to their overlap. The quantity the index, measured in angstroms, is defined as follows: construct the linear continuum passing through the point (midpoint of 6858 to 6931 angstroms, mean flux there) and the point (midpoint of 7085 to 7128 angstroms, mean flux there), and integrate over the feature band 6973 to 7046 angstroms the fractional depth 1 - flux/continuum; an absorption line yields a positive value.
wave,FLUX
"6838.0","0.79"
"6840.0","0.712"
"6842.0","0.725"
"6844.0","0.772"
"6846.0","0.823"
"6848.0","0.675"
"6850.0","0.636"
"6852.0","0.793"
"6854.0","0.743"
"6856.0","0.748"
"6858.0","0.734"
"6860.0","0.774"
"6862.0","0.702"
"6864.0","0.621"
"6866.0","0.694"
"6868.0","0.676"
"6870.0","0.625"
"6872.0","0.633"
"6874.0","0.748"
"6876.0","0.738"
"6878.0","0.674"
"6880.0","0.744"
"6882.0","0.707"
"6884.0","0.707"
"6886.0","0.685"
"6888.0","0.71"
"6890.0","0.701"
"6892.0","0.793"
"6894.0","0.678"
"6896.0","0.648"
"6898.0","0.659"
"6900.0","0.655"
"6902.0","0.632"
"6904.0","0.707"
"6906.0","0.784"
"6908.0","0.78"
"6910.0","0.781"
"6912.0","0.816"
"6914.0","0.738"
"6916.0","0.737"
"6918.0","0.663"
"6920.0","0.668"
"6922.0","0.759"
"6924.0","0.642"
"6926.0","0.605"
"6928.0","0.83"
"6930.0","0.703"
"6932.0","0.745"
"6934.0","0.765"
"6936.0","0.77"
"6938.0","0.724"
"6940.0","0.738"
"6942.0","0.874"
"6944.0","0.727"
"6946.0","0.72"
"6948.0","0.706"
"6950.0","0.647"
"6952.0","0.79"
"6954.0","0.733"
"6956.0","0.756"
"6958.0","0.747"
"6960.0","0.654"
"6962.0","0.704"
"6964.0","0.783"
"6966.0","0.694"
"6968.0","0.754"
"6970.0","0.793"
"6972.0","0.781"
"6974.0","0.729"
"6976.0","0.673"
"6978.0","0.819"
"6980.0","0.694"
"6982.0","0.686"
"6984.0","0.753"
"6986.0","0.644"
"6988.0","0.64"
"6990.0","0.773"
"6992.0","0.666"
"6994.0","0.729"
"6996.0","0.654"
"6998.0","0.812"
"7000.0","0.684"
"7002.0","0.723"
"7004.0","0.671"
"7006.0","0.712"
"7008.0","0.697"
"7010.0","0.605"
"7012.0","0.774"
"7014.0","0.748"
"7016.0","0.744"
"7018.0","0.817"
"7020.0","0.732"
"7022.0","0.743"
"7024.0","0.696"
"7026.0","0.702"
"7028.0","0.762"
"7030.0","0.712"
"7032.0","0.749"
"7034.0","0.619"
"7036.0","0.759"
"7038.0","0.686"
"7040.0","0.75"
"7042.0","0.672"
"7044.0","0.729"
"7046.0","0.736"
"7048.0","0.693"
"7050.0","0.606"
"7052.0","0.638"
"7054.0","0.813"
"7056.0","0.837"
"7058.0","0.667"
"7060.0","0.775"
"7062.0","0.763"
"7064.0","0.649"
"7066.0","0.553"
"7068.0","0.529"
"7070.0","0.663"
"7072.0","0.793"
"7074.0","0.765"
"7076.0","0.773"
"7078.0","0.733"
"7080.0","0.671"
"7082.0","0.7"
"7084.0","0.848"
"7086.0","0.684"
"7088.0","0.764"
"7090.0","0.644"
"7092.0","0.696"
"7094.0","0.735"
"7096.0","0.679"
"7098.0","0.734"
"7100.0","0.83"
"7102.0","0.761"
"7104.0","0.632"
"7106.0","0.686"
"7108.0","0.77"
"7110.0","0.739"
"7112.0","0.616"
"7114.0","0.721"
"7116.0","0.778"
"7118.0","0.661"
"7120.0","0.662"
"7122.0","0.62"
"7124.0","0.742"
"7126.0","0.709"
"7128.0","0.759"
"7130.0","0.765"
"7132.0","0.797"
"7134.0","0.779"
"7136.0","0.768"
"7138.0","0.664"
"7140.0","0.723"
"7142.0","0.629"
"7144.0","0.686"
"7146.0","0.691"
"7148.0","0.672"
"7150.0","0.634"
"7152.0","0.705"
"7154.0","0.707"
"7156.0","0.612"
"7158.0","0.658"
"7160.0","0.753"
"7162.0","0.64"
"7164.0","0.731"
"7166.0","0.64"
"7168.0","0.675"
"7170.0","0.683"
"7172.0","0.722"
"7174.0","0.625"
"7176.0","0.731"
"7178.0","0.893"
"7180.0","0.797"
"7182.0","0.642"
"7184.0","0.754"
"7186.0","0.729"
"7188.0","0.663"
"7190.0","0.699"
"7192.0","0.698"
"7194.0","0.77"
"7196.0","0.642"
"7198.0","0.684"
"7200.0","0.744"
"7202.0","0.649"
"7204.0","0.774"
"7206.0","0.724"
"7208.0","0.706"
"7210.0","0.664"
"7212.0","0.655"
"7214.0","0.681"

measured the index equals -0.82 angstroms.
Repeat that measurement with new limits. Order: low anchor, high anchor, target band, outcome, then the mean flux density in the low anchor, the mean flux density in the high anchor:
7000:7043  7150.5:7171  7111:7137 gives -1.21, 0.717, 0.679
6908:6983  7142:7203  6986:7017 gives 0.78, 0.734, 0.697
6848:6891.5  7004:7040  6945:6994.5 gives -0.53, 0.705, 0.72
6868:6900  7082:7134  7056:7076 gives 0.58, 0.695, 0.722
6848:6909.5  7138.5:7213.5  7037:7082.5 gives -0.27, 0.704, 0.697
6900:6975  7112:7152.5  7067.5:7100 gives -0.31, 0.734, 0.706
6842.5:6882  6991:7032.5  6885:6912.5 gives 0.02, 0.713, 0.72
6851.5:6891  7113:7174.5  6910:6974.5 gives -2.80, 0.707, 0.698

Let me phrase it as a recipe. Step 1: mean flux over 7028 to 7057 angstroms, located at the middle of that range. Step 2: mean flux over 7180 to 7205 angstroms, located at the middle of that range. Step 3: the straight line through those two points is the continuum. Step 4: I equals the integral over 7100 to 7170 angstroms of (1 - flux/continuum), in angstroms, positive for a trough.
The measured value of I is 1.0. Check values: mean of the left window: 0.716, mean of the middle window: 0.701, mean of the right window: 0.708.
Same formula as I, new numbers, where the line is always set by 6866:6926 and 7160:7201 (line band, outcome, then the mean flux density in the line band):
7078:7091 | -0.2 angstroms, 0.72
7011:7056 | -1.1 angstroms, 0.724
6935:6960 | -1.3 angstroms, 0.741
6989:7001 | -0.2 angstroms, 0.72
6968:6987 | -0.7 angstroms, 0.731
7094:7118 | -0.4 angstroms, 0.72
